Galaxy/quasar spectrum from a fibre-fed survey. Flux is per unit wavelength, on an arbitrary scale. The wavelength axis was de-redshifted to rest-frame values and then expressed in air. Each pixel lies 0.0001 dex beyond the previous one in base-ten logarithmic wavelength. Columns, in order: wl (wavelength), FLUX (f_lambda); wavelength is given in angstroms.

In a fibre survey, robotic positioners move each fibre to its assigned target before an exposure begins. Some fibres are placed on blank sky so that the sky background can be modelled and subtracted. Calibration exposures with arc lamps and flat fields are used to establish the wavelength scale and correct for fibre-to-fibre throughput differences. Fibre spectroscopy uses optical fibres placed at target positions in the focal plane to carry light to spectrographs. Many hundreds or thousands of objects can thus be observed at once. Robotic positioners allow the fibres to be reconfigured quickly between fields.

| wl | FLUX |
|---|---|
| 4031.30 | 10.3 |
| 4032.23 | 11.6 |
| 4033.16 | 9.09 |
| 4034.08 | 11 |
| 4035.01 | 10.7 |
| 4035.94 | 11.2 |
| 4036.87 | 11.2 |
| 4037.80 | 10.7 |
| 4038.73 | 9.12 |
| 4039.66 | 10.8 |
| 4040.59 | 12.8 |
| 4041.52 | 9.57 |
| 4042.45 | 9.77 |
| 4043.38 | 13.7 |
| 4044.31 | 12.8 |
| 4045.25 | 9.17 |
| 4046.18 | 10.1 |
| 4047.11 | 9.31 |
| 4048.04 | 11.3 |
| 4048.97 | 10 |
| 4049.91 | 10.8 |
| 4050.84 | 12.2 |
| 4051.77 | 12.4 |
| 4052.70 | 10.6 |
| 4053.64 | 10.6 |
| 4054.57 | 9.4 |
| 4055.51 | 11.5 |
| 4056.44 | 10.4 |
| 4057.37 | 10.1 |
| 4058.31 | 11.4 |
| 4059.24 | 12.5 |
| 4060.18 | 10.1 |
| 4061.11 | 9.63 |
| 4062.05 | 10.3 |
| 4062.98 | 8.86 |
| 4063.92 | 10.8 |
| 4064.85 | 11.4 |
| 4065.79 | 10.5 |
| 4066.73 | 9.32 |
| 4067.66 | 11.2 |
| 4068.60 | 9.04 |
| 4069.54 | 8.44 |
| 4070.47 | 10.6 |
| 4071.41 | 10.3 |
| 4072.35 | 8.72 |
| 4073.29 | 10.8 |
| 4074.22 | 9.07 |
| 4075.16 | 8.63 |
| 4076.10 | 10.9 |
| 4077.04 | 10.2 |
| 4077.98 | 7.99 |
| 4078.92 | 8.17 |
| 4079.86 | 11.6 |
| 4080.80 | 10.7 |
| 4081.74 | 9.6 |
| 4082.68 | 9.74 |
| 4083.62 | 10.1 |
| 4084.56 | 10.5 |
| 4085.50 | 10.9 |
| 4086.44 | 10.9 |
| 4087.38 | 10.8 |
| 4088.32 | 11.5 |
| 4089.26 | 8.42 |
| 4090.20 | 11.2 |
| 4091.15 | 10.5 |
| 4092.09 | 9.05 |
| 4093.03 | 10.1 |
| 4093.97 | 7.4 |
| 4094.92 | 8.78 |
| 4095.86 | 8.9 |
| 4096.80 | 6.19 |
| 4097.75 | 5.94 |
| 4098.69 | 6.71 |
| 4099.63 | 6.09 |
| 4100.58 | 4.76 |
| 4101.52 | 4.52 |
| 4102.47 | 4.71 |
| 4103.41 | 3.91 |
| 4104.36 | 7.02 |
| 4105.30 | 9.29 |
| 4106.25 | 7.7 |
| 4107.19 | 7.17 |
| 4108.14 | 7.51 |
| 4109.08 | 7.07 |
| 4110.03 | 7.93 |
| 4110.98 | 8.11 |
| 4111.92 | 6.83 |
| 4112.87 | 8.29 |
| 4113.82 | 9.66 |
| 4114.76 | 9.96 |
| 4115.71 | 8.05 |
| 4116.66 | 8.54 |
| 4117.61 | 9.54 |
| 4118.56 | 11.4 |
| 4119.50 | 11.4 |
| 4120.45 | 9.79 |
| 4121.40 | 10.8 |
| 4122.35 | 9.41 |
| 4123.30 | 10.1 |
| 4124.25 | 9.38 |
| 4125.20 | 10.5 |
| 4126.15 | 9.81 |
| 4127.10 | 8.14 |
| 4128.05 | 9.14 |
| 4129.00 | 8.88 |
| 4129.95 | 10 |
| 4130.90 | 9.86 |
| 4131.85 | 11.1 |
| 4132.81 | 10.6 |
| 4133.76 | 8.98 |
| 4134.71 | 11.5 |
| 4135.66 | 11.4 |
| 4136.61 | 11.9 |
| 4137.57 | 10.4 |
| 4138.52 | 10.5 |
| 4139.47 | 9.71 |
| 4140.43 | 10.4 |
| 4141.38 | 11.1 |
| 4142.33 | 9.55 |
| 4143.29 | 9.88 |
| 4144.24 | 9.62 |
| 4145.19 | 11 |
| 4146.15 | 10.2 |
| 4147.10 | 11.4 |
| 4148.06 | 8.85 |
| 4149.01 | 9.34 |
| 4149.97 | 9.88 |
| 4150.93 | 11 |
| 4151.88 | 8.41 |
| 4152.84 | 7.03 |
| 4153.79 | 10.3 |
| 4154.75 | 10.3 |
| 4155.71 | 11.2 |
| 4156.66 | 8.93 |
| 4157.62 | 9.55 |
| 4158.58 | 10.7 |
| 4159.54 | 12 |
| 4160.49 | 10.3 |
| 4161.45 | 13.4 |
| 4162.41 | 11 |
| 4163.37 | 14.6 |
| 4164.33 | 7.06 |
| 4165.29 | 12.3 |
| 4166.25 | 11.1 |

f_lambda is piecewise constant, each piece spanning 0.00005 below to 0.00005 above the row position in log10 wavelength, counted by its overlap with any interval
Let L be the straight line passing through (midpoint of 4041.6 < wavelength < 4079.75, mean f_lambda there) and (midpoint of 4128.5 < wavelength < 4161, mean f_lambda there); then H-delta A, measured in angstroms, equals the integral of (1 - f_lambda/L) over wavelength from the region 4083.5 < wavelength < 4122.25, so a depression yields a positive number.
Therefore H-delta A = 6.7 angstroms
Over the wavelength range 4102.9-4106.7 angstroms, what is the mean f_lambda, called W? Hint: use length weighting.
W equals 6.95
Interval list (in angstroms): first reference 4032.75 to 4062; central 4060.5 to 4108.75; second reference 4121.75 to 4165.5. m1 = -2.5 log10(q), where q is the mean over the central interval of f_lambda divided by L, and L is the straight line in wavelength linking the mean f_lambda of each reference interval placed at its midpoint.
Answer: 0.179 mag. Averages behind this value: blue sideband 10.8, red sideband 10.2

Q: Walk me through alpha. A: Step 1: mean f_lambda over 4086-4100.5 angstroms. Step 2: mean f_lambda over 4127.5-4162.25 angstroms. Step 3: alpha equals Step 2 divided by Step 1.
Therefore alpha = 1.17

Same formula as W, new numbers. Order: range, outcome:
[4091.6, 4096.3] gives 8.86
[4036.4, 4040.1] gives 10.5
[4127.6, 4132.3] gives 9.8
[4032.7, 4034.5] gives 10.1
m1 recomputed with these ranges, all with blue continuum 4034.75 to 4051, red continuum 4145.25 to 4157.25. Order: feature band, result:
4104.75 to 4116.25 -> 0.243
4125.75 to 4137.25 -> -0.016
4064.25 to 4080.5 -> 0.075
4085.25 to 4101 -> 0.189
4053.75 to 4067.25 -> 0.020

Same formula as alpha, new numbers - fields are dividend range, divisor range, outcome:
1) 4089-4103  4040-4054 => 0.68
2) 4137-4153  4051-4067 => 0.94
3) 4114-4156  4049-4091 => 0.97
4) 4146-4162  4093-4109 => 1.50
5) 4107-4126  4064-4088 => 0.91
